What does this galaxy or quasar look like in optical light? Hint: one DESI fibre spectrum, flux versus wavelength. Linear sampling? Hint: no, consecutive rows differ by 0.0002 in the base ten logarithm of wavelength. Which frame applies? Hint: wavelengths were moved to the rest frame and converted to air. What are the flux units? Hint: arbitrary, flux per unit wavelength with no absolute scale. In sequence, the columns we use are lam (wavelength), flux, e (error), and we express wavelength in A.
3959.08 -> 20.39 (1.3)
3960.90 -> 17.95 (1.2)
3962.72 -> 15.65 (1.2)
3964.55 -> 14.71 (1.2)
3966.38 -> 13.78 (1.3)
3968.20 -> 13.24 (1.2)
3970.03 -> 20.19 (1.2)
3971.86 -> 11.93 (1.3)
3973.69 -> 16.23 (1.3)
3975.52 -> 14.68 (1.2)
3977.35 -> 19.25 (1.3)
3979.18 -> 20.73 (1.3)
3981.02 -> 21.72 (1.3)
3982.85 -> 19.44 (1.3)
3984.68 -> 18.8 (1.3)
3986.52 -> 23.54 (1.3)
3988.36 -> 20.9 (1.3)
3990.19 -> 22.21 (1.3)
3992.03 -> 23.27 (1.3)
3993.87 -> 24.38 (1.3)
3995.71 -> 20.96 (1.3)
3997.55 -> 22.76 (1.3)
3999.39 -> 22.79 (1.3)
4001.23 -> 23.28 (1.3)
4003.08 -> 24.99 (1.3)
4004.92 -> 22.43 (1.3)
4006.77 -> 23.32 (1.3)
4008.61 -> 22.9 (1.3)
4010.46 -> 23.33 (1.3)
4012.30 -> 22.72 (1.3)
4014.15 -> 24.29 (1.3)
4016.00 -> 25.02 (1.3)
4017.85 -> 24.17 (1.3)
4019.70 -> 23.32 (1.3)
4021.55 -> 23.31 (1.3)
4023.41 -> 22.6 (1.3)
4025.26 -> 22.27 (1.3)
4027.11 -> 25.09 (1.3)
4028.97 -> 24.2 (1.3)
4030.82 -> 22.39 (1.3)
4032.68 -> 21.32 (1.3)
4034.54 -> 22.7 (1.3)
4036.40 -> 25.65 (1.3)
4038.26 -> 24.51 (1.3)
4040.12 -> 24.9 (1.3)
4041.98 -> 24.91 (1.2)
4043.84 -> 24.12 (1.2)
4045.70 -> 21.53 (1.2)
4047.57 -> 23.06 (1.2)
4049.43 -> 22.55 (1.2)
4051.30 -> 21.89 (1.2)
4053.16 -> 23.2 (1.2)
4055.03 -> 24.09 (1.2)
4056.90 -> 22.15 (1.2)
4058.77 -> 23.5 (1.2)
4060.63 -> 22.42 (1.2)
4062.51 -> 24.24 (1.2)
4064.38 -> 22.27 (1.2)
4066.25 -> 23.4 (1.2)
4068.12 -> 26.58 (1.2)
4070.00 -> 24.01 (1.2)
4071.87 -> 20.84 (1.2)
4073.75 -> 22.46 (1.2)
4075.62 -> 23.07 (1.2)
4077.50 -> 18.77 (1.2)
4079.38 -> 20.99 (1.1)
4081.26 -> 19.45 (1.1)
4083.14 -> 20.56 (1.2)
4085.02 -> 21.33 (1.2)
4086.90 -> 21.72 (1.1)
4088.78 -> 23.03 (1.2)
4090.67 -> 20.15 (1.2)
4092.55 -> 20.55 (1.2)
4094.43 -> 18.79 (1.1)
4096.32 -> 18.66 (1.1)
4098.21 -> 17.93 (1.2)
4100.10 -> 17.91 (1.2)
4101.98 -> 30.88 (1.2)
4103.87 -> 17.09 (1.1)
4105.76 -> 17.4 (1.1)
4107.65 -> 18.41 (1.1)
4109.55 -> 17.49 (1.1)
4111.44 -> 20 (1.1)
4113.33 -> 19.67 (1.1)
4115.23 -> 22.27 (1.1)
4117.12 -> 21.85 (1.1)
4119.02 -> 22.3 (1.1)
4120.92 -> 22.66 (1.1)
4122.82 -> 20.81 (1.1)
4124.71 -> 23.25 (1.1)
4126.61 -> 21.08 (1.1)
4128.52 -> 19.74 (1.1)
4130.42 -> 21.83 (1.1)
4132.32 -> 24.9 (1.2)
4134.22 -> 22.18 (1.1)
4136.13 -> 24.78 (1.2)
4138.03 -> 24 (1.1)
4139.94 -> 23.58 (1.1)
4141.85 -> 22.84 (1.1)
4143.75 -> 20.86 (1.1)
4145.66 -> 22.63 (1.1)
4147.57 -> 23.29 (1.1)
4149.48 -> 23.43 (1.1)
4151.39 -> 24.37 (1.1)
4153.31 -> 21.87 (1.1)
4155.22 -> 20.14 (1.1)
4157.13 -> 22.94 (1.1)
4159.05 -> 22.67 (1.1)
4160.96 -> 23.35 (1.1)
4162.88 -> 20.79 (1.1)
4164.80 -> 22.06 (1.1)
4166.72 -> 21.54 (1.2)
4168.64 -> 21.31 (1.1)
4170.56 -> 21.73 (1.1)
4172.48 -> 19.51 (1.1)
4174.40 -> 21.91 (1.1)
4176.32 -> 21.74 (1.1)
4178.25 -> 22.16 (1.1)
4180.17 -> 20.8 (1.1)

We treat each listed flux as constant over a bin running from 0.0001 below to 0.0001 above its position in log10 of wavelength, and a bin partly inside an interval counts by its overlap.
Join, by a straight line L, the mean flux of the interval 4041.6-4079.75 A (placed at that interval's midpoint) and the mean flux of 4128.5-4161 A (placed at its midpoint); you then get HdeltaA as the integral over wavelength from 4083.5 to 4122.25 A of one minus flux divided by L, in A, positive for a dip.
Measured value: 4.0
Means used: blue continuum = 22.9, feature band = 20.5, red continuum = 22.8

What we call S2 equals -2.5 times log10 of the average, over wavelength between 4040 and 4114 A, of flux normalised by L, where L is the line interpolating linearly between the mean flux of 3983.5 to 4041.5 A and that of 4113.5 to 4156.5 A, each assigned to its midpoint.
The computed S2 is 0.06 mag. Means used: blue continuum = 23.2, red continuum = 22.4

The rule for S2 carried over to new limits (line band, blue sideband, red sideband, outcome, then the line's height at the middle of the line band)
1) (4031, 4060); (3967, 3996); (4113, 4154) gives -0.13 mag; 20.7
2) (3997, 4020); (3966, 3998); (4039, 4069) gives -0.13 mag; 20.9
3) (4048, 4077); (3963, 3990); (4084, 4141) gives -0.16 mag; 20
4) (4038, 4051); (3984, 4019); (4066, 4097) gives -0.07 mag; 22.1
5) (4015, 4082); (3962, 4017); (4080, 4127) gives -0.13 mag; 20.5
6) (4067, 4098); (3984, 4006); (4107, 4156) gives 0.05 mag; 22.2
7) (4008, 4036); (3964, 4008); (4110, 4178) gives -0.14 mag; 20.5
